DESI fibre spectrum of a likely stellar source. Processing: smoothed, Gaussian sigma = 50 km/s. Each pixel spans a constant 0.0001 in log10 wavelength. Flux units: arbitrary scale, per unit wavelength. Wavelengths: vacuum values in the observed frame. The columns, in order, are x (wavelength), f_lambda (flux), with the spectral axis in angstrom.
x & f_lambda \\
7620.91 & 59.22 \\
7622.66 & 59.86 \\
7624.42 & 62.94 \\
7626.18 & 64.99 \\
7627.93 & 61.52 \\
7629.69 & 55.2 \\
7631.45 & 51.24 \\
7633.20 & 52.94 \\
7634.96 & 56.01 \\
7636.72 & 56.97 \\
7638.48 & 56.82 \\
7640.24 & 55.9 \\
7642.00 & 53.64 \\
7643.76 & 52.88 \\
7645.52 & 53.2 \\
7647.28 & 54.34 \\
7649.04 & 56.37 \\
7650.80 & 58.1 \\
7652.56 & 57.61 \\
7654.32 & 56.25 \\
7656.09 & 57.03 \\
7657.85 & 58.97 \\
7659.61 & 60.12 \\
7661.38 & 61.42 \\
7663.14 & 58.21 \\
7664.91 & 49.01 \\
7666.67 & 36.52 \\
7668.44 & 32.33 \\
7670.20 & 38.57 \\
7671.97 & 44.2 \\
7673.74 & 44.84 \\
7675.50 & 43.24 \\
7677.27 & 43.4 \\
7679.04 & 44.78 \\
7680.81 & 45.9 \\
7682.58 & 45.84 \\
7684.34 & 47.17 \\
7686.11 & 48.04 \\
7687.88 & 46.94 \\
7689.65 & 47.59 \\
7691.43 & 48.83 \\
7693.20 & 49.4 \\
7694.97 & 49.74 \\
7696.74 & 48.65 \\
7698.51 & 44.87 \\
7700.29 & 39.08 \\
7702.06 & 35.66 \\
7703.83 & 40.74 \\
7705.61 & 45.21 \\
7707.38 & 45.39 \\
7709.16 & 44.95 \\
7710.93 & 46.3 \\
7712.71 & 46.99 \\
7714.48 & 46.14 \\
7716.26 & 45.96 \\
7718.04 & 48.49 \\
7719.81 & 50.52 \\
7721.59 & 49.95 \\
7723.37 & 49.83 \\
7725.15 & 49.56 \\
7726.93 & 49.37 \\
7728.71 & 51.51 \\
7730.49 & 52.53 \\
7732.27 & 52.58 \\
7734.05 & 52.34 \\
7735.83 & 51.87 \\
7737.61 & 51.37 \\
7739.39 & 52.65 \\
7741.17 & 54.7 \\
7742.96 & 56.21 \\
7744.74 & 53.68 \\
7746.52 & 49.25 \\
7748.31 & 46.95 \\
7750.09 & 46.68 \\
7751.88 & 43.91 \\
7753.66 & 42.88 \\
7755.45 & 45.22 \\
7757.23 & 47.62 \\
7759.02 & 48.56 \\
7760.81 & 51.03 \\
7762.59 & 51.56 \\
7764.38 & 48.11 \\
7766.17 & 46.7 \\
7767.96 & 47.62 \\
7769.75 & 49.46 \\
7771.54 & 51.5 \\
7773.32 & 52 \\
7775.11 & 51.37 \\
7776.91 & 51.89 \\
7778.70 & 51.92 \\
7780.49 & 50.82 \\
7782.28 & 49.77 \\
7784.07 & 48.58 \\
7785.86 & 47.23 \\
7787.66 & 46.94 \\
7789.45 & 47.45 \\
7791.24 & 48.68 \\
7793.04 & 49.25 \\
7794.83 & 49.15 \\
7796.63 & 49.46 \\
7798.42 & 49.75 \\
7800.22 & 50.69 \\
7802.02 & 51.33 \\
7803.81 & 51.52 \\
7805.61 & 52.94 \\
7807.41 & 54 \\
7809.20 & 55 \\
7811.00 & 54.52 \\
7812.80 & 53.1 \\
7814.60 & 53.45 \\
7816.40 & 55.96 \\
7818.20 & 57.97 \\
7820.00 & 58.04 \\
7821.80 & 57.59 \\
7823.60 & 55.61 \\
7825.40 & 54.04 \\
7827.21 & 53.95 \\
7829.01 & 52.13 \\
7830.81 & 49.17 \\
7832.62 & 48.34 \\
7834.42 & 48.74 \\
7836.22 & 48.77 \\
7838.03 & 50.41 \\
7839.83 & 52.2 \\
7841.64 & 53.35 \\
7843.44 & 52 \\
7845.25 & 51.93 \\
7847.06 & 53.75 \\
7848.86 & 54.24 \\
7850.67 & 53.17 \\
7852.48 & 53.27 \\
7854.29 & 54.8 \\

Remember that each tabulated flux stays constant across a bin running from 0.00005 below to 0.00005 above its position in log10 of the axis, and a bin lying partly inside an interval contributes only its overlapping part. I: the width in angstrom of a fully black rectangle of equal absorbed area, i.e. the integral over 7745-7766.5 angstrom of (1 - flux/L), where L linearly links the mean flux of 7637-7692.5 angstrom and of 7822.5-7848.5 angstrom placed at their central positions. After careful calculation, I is 1.5 angstrom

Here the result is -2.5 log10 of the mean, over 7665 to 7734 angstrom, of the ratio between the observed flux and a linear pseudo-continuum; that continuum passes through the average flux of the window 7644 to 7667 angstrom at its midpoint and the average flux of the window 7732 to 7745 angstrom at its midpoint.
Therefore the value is 0.18 mag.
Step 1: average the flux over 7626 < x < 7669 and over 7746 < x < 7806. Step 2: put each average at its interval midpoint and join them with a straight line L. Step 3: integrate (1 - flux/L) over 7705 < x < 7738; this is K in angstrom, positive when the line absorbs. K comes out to 1.5 angstrom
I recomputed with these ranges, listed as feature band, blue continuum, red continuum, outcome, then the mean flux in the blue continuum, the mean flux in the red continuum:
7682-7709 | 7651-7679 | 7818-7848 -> 2.5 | 49.5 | 52.7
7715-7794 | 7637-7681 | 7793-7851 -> 3.5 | 51.1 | 52.6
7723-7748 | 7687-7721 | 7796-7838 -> -2.1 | 45.9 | 52.8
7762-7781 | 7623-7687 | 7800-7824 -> 1.3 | 52.2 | 54.5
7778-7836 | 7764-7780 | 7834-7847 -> -1.2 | 50.1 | 51.3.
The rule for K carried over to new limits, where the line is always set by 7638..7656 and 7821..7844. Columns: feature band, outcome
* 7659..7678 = 3.0 angstrom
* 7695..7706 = 2.4 angstrom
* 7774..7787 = 0.7 angstrom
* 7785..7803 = 1.3 angstrom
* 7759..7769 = 0.8 angstrom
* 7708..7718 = 1.5 angstrom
